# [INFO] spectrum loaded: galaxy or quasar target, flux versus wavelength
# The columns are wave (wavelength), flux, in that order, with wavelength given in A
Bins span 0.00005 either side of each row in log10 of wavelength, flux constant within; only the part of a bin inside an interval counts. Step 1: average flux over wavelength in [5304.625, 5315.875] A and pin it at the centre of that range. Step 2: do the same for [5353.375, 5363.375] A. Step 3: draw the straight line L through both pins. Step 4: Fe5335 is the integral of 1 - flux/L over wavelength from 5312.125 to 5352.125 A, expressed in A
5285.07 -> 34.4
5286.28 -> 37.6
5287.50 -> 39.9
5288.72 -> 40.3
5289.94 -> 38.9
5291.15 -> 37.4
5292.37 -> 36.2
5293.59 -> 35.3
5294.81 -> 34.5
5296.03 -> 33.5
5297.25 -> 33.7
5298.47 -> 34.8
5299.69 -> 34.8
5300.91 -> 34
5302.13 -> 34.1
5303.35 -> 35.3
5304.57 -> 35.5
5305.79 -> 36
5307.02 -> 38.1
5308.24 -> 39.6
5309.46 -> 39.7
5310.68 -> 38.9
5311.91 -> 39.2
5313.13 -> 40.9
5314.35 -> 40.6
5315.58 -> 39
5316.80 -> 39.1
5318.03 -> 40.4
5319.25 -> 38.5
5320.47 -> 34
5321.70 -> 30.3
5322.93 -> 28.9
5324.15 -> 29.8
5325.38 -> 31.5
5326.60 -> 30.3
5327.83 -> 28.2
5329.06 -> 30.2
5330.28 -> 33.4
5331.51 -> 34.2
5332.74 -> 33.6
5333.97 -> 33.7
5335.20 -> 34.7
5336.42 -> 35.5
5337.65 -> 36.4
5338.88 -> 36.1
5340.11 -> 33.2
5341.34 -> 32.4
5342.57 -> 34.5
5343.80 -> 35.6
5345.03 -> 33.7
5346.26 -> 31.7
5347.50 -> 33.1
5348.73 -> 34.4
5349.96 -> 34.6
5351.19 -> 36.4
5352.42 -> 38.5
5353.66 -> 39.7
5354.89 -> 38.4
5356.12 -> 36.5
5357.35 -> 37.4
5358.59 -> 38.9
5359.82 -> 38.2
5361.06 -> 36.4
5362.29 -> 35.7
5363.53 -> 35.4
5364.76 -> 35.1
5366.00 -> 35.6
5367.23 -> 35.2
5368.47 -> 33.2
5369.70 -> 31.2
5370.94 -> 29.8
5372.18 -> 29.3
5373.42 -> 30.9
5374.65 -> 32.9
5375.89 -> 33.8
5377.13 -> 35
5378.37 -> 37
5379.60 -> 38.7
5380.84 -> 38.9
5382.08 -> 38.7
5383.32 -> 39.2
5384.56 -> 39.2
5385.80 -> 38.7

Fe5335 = 4.0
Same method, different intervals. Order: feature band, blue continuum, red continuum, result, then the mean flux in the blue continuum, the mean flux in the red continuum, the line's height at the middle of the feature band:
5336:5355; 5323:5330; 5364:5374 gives -2.4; 30.1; 32.6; 31.2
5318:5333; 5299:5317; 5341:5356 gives 1.8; 37.6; 35.3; 36.6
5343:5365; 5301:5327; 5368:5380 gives -1.3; 36.2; 33.1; 34.1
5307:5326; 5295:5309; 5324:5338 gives -1.5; 35.4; 32.7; 34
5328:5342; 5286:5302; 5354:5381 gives 0.7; 36.1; 35.2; 35.6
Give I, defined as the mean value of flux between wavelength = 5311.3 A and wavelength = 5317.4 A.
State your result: 39.8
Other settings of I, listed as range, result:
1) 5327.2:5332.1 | 31.5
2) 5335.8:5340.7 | 35.4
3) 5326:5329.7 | 29.6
